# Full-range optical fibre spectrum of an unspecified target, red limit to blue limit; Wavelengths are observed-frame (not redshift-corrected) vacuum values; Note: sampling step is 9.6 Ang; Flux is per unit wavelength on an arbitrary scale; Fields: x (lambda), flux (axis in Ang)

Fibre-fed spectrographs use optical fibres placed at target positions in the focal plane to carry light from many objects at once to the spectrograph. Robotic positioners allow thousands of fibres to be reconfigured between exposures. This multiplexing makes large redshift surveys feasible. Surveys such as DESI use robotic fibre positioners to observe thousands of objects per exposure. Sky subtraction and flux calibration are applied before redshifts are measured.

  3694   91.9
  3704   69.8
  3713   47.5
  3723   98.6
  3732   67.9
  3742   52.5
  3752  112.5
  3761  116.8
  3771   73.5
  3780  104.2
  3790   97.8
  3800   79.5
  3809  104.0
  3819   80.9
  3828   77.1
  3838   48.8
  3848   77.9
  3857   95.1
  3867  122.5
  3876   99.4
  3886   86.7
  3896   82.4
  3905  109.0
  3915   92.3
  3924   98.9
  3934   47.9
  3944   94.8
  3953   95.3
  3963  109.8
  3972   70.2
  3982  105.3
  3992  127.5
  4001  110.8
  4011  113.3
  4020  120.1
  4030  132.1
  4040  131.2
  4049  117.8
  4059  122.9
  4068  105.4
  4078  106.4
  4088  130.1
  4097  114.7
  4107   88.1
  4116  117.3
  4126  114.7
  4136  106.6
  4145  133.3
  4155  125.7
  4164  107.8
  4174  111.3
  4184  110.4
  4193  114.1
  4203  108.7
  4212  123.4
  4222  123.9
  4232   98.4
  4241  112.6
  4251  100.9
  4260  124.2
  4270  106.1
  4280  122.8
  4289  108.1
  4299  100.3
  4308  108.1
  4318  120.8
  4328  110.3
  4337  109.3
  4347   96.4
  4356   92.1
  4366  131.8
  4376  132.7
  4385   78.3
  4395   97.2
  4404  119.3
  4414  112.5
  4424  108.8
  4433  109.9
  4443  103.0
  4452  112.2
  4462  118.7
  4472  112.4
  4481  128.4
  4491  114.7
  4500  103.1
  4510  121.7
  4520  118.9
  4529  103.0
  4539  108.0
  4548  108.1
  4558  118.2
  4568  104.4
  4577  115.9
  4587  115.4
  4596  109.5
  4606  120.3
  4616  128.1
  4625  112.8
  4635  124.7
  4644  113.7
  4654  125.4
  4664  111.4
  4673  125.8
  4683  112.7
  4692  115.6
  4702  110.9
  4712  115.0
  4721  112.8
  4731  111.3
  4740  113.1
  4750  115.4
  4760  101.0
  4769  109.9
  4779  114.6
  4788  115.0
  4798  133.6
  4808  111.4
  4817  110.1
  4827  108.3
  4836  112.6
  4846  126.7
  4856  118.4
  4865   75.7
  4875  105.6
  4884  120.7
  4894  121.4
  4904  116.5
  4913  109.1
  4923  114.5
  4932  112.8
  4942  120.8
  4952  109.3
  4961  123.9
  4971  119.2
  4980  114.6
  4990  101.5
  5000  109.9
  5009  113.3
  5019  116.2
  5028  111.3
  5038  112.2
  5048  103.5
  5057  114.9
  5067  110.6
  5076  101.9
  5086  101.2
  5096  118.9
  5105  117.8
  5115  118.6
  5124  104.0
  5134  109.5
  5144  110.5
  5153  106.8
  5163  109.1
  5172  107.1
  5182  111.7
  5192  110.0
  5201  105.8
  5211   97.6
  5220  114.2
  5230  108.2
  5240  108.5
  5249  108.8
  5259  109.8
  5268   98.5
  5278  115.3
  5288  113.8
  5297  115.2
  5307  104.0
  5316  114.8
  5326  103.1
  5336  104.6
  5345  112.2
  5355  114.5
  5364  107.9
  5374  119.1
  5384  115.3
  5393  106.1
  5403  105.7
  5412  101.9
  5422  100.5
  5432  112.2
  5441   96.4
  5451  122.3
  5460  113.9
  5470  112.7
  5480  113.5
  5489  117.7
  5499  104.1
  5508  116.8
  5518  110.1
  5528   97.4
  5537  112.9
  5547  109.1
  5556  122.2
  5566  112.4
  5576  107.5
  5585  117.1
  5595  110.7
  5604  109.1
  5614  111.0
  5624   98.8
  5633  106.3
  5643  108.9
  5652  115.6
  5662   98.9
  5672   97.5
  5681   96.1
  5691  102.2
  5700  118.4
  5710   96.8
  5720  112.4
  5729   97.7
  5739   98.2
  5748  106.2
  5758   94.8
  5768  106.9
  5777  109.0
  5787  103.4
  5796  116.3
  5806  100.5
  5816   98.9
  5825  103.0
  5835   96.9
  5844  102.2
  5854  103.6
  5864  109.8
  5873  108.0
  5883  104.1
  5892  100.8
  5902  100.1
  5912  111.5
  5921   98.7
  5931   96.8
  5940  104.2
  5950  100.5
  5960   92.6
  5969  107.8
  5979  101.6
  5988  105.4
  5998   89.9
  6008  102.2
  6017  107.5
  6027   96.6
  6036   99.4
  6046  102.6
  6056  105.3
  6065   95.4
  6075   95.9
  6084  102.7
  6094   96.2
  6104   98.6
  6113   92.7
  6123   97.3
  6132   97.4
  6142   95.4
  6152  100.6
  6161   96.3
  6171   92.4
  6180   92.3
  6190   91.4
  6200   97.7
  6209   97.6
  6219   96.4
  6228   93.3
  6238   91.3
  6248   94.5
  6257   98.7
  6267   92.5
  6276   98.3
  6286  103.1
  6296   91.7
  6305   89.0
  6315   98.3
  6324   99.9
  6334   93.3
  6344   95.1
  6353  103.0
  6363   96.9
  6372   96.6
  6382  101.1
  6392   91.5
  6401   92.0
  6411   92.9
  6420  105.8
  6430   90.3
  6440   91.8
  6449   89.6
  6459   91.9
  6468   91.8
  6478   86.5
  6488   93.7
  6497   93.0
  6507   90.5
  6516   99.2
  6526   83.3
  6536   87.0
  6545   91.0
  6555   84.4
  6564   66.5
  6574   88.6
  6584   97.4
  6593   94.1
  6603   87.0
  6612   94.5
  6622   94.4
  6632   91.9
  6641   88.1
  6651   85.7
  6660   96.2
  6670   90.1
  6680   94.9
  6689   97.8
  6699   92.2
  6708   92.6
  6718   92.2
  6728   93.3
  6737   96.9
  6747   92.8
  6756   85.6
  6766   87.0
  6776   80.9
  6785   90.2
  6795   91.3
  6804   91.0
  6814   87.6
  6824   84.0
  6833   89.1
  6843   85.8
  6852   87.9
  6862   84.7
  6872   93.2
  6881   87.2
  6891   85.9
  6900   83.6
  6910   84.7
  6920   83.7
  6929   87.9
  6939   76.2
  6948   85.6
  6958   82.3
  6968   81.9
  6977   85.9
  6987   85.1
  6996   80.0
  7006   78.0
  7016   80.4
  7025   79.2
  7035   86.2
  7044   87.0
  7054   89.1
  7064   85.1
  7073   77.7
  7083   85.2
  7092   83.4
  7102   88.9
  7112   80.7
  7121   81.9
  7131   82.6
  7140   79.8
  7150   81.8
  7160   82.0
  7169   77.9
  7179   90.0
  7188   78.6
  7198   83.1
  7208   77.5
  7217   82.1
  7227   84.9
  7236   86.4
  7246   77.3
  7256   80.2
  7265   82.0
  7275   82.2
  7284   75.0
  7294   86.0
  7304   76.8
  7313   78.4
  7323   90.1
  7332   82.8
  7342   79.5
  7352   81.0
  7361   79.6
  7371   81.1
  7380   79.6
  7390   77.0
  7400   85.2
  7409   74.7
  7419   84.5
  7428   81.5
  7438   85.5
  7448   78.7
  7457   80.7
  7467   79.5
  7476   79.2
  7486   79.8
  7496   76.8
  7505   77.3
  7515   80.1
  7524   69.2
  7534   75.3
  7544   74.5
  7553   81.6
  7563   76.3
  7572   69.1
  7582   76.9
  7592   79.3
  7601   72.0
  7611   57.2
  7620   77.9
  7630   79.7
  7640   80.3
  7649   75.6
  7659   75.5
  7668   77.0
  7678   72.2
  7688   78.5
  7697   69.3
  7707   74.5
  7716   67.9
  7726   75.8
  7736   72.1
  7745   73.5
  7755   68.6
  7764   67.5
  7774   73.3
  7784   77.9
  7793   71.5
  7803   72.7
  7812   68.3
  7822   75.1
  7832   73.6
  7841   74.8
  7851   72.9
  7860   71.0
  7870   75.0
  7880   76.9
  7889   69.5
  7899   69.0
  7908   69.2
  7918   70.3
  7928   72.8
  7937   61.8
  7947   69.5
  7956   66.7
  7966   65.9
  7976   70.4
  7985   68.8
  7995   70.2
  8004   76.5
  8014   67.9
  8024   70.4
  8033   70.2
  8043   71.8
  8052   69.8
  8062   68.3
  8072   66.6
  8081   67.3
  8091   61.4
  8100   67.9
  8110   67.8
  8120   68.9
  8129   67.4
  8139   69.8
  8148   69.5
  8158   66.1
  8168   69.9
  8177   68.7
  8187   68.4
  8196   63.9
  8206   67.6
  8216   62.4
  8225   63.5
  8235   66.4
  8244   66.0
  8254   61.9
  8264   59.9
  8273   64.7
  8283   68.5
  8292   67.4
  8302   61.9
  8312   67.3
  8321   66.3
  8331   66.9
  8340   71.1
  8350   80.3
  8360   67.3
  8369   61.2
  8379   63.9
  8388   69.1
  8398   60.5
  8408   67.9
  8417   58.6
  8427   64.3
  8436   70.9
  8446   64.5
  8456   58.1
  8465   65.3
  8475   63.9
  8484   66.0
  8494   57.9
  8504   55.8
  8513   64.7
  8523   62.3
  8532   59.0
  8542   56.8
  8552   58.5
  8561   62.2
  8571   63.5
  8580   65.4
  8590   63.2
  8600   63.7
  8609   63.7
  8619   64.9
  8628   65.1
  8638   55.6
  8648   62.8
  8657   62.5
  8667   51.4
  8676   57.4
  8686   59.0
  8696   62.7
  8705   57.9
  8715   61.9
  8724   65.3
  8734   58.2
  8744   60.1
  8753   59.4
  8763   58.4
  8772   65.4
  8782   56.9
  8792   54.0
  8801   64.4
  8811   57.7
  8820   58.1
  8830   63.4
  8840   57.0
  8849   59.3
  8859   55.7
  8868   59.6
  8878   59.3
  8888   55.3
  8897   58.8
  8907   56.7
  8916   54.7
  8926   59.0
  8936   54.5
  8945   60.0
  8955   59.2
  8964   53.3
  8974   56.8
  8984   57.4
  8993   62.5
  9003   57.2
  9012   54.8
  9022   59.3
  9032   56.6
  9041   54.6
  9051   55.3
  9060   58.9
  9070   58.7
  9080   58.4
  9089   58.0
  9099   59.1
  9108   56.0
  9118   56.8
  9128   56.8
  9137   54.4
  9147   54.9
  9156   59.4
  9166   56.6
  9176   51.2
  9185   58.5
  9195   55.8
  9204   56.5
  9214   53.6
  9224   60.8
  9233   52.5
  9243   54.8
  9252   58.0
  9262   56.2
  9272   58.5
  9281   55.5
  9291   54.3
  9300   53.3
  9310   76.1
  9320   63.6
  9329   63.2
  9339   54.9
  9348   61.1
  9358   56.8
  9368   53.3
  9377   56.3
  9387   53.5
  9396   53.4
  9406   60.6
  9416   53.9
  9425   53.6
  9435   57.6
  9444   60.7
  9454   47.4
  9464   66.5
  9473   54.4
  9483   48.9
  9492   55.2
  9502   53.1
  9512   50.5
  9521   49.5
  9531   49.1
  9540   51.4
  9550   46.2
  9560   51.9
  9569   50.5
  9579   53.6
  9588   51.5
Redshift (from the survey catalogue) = 0.00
